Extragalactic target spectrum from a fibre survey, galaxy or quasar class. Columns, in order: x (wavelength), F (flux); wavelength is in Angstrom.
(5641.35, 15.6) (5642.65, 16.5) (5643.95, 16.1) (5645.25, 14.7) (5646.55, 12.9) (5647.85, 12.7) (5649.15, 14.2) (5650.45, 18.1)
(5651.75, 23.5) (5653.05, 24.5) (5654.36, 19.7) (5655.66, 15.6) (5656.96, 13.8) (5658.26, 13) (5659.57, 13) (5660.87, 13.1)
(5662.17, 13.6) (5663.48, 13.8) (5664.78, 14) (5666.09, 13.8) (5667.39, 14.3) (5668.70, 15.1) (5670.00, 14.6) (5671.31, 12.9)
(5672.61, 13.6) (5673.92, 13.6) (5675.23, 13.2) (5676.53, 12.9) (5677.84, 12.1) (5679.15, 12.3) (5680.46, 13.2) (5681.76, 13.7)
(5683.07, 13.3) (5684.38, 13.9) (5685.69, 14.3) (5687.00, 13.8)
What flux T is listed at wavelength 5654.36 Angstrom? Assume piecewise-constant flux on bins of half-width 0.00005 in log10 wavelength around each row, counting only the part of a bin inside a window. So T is 19.7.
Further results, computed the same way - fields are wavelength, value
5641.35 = 15.6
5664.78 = 14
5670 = 14.6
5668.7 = 15.1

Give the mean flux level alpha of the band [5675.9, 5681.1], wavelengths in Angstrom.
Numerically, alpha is 12.6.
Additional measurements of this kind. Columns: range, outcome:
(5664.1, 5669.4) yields 14.3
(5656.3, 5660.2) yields 13.3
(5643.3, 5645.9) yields 15.4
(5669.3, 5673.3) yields 13.7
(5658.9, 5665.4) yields 13.5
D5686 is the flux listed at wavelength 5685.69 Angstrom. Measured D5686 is 14.3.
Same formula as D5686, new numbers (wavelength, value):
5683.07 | 13.3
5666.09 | 13.8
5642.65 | 16.5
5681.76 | 13.7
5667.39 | 14.3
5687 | 13.8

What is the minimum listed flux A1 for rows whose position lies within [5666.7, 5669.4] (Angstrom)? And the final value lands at 14.3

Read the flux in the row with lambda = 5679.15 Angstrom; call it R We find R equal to 12.3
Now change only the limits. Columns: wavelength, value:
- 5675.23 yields 13.2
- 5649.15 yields 14.2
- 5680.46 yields 13.2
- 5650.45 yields 18.1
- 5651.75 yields 23.5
